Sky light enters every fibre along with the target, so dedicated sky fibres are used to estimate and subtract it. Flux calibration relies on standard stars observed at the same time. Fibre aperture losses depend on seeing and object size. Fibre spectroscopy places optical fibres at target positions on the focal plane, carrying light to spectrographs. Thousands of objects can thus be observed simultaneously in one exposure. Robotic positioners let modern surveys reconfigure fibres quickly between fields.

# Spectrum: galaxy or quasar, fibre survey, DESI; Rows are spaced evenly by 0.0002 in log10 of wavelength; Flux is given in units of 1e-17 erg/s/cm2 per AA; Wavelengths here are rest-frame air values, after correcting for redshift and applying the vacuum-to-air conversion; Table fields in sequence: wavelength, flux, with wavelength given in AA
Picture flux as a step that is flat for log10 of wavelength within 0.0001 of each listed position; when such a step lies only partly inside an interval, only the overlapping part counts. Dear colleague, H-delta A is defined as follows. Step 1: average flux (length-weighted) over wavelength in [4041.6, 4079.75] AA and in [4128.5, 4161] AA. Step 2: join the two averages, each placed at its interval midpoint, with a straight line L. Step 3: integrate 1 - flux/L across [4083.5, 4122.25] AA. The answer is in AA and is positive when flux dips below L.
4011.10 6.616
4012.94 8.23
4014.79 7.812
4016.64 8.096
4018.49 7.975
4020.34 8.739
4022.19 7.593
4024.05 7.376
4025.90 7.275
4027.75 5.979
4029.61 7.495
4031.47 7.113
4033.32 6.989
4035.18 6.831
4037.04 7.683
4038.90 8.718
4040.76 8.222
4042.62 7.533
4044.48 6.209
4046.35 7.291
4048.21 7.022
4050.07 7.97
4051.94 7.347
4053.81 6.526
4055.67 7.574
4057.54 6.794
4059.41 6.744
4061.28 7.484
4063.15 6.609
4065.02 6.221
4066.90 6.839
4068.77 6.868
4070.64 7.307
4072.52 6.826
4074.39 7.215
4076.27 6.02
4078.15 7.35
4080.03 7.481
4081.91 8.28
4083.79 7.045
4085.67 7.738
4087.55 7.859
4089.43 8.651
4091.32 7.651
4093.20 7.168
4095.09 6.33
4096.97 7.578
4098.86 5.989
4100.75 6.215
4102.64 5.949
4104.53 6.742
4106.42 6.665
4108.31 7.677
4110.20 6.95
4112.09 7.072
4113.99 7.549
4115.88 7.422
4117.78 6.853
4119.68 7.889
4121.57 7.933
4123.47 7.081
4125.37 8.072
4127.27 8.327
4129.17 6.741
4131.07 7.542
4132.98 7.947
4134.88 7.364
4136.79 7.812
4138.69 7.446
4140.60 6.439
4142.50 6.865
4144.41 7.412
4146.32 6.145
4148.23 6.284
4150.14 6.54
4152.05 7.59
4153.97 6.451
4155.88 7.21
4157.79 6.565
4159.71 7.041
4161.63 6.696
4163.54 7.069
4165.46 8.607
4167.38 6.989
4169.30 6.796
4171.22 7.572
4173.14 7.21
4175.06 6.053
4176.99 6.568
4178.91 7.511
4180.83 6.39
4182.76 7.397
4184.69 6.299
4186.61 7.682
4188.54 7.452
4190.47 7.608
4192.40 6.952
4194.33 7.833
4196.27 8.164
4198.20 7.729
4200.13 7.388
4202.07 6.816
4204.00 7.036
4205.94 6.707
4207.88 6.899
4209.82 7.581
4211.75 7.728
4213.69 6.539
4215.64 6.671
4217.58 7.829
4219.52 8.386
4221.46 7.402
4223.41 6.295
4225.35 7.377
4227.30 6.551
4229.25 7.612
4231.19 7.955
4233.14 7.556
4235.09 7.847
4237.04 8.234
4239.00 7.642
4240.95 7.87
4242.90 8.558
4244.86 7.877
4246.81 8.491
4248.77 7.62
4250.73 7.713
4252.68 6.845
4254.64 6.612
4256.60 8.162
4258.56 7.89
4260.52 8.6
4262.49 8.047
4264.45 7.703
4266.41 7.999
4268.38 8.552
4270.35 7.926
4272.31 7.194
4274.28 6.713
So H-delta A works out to -0.97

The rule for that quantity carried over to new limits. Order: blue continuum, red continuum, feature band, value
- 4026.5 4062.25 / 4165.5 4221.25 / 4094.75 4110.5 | 1.2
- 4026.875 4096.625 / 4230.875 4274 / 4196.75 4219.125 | 1.4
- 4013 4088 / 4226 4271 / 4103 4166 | 2.8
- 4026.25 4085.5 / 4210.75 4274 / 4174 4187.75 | 1.2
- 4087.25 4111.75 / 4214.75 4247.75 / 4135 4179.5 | 1.8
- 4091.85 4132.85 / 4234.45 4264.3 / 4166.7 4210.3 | 2.3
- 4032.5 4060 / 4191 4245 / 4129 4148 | 0.6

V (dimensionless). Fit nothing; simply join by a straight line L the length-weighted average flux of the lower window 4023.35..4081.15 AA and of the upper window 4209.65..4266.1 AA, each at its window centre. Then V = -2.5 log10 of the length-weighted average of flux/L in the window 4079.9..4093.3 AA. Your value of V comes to -0.08 mag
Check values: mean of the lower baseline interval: 7.13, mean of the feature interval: 7.79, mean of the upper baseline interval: 7.63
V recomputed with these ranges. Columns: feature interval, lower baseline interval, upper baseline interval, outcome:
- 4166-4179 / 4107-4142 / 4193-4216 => 0.055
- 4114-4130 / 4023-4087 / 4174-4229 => -0.054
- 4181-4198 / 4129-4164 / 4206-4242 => -0.021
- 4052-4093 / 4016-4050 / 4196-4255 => 0.039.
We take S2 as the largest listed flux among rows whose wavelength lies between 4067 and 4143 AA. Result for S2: 8.651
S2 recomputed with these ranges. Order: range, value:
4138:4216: 8.607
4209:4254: 8.558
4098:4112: 7.677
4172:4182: 7.511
